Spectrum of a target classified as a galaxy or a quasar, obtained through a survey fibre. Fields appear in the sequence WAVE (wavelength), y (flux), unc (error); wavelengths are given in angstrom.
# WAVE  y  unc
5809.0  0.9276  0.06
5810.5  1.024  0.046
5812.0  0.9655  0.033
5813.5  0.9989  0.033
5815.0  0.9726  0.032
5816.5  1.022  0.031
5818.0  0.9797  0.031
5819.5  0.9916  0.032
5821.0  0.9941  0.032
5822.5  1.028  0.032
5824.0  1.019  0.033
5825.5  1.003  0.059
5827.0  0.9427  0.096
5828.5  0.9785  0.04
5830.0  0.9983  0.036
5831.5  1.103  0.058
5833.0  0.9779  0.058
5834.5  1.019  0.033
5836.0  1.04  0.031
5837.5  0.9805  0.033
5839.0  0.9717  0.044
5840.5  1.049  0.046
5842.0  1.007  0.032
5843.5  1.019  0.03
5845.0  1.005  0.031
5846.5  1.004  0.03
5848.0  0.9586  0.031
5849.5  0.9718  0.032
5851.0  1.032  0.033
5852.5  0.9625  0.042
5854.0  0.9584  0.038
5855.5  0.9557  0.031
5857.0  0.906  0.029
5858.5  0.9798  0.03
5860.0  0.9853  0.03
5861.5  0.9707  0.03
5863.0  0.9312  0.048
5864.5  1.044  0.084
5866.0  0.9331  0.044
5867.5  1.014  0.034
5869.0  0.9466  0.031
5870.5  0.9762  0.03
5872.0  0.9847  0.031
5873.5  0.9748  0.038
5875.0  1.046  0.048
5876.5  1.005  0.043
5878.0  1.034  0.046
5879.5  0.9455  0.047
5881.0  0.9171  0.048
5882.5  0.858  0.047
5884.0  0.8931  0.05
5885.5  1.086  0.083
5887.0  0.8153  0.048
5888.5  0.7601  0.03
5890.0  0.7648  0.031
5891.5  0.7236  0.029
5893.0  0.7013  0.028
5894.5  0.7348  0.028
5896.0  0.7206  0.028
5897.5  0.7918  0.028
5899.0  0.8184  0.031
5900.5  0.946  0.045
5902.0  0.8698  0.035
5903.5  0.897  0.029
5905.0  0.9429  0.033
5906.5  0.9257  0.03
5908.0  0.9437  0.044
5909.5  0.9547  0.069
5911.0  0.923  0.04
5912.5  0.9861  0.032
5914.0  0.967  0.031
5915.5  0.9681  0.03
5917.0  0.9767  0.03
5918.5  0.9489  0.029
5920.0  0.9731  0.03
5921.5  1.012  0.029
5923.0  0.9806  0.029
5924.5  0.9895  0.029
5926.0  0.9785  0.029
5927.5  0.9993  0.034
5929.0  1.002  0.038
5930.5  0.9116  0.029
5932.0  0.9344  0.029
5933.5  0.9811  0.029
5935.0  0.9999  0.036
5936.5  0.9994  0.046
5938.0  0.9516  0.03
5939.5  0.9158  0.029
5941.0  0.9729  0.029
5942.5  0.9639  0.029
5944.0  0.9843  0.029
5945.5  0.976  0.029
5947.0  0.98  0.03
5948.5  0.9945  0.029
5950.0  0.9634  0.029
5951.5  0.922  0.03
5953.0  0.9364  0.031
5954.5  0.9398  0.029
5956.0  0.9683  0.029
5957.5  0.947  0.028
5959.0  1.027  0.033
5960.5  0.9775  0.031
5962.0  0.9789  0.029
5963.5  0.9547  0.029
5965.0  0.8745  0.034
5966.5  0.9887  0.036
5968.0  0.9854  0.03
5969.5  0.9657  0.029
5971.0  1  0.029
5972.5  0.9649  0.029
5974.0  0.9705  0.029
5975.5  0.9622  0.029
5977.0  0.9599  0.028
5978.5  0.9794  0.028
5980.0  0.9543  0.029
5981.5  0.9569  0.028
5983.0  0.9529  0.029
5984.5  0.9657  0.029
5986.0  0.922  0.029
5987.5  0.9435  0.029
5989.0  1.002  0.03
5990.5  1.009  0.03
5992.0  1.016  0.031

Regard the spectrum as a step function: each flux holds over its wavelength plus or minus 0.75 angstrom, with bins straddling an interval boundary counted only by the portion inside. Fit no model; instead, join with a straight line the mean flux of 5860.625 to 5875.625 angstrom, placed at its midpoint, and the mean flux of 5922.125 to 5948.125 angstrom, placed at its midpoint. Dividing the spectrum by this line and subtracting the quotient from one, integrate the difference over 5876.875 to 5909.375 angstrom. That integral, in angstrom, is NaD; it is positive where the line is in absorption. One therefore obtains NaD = 3.8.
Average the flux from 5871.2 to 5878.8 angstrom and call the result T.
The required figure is 1.01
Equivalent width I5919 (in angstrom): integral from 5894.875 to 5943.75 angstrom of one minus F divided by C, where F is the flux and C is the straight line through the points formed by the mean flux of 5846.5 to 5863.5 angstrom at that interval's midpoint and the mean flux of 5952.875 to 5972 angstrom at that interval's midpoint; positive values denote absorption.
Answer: 1.3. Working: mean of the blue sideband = 0.967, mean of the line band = 0.941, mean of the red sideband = 0.966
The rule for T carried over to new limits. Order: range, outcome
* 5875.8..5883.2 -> 0.952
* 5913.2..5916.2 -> 0.968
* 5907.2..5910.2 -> 0.949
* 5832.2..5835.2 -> 1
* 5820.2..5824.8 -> 1.01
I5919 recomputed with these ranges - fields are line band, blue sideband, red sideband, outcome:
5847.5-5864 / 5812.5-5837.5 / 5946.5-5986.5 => 0.5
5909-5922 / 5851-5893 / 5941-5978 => -0.2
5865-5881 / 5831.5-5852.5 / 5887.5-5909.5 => -1.3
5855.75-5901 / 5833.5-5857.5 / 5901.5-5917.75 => 2.8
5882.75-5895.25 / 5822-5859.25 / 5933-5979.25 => 2.2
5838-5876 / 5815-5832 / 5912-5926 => 0.4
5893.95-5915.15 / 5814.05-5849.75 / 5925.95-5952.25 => 1.9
